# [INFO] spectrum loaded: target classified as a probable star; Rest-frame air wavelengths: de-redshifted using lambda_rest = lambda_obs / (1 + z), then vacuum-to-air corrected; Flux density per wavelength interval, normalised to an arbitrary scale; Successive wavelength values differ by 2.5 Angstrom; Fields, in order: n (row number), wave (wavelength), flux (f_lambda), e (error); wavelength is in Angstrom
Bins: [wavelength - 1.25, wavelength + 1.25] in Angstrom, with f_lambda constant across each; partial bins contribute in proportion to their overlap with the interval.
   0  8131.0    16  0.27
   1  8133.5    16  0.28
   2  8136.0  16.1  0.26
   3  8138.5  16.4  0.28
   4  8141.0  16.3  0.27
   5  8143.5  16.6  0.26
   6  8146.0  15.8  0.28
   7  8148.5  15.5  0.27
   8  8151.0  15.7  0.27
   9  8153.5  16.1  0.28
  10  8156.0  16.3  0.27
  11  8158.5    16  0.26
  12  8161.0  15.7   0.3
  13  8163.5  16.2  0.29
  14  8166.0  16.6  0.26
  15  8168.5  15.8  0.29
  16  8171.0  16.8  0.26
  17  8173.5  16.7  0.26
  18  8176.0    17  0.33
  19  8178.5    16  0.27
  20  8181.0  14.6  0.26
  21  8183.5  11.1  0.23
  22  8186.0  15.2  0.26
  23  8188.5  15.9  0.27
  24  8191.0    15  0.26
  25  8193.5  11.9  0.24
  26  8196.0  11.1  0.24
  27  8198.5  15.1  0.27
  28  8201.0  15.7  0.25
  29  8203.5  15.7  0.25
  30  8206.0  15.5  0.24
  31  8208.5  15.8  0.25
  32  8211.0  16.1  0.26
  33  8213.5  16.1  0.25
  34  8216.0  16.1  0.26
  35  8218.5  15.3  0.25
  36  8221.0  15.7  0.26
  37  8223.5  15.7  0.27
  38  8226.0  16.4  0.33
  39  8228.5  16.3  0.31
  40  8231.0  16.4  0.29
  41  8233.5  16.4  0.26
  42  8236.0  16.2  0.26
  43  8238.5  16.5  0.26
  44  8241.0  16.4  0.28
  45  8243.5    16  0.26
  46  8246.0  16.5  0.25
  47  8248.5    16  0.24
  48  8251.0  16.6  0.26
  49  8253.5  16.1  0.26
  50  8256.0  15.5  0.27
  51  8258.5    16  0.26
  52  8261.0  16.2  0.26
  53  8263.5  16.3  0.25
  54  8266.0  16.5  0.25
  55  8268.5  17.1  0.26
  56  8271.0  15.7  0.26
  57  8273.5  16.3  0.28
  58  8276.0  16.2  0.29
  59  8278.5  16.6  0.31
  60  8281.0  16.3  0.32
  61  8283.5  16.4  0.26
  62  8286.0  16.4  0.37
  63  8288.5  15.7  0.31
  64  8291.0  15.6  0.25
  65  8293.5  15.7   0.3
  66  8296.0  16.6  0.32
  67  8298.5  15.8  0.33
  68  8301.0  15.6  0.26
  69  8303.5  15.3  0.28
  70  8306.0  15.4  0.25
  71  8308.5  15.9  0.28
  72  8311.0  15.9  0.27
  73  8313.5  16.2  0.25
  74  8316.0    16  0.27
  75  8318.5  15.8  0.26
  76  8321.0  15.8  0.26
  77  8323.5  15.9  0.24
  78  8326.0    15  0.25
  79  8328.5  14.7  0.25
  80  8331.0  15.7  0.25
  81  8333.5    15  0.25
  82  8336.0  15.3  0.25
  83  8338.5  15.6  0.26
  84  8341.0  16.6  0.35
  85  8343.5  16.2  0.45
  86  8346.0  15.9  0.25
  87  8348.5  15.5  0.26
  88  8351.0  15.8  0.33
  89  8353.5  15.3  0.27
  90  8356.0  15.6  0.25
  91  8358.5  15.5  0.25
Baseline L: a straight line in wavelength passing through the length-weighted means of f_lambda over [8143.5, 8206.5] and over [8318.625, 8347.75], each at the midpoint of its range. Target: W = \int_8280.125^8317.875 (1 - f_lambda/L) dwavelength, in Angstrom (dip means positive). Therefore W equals -0.87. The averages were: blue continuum 15.3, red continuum 15.6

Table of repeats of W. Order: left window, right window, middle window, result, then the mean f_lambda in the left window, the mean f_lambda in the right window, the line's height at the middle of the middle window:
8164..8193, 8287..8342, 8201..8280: -2.9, 15.4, 15.7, 15.6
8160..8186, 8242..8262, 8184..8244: 1.6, 15.6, 16.1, 15.9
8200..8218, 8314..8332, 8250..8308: -1.5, 15.8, 15.6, 15.7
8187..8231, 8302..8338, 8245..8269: -1.3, 15.3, 15.6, 15.4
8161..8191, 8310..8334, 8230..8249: -0.9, 15.6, 15.6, 15.6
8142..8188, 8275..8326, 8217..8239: -0.3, 15.8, 15.9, 15.8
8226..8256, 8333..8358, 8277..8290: -0.2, 16.3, 15.7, 16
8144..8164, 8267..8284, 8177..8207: 3.1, 15.9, 16.4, 16.1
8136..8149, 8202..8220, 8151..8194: 1.3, 16.2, 15.8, 16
